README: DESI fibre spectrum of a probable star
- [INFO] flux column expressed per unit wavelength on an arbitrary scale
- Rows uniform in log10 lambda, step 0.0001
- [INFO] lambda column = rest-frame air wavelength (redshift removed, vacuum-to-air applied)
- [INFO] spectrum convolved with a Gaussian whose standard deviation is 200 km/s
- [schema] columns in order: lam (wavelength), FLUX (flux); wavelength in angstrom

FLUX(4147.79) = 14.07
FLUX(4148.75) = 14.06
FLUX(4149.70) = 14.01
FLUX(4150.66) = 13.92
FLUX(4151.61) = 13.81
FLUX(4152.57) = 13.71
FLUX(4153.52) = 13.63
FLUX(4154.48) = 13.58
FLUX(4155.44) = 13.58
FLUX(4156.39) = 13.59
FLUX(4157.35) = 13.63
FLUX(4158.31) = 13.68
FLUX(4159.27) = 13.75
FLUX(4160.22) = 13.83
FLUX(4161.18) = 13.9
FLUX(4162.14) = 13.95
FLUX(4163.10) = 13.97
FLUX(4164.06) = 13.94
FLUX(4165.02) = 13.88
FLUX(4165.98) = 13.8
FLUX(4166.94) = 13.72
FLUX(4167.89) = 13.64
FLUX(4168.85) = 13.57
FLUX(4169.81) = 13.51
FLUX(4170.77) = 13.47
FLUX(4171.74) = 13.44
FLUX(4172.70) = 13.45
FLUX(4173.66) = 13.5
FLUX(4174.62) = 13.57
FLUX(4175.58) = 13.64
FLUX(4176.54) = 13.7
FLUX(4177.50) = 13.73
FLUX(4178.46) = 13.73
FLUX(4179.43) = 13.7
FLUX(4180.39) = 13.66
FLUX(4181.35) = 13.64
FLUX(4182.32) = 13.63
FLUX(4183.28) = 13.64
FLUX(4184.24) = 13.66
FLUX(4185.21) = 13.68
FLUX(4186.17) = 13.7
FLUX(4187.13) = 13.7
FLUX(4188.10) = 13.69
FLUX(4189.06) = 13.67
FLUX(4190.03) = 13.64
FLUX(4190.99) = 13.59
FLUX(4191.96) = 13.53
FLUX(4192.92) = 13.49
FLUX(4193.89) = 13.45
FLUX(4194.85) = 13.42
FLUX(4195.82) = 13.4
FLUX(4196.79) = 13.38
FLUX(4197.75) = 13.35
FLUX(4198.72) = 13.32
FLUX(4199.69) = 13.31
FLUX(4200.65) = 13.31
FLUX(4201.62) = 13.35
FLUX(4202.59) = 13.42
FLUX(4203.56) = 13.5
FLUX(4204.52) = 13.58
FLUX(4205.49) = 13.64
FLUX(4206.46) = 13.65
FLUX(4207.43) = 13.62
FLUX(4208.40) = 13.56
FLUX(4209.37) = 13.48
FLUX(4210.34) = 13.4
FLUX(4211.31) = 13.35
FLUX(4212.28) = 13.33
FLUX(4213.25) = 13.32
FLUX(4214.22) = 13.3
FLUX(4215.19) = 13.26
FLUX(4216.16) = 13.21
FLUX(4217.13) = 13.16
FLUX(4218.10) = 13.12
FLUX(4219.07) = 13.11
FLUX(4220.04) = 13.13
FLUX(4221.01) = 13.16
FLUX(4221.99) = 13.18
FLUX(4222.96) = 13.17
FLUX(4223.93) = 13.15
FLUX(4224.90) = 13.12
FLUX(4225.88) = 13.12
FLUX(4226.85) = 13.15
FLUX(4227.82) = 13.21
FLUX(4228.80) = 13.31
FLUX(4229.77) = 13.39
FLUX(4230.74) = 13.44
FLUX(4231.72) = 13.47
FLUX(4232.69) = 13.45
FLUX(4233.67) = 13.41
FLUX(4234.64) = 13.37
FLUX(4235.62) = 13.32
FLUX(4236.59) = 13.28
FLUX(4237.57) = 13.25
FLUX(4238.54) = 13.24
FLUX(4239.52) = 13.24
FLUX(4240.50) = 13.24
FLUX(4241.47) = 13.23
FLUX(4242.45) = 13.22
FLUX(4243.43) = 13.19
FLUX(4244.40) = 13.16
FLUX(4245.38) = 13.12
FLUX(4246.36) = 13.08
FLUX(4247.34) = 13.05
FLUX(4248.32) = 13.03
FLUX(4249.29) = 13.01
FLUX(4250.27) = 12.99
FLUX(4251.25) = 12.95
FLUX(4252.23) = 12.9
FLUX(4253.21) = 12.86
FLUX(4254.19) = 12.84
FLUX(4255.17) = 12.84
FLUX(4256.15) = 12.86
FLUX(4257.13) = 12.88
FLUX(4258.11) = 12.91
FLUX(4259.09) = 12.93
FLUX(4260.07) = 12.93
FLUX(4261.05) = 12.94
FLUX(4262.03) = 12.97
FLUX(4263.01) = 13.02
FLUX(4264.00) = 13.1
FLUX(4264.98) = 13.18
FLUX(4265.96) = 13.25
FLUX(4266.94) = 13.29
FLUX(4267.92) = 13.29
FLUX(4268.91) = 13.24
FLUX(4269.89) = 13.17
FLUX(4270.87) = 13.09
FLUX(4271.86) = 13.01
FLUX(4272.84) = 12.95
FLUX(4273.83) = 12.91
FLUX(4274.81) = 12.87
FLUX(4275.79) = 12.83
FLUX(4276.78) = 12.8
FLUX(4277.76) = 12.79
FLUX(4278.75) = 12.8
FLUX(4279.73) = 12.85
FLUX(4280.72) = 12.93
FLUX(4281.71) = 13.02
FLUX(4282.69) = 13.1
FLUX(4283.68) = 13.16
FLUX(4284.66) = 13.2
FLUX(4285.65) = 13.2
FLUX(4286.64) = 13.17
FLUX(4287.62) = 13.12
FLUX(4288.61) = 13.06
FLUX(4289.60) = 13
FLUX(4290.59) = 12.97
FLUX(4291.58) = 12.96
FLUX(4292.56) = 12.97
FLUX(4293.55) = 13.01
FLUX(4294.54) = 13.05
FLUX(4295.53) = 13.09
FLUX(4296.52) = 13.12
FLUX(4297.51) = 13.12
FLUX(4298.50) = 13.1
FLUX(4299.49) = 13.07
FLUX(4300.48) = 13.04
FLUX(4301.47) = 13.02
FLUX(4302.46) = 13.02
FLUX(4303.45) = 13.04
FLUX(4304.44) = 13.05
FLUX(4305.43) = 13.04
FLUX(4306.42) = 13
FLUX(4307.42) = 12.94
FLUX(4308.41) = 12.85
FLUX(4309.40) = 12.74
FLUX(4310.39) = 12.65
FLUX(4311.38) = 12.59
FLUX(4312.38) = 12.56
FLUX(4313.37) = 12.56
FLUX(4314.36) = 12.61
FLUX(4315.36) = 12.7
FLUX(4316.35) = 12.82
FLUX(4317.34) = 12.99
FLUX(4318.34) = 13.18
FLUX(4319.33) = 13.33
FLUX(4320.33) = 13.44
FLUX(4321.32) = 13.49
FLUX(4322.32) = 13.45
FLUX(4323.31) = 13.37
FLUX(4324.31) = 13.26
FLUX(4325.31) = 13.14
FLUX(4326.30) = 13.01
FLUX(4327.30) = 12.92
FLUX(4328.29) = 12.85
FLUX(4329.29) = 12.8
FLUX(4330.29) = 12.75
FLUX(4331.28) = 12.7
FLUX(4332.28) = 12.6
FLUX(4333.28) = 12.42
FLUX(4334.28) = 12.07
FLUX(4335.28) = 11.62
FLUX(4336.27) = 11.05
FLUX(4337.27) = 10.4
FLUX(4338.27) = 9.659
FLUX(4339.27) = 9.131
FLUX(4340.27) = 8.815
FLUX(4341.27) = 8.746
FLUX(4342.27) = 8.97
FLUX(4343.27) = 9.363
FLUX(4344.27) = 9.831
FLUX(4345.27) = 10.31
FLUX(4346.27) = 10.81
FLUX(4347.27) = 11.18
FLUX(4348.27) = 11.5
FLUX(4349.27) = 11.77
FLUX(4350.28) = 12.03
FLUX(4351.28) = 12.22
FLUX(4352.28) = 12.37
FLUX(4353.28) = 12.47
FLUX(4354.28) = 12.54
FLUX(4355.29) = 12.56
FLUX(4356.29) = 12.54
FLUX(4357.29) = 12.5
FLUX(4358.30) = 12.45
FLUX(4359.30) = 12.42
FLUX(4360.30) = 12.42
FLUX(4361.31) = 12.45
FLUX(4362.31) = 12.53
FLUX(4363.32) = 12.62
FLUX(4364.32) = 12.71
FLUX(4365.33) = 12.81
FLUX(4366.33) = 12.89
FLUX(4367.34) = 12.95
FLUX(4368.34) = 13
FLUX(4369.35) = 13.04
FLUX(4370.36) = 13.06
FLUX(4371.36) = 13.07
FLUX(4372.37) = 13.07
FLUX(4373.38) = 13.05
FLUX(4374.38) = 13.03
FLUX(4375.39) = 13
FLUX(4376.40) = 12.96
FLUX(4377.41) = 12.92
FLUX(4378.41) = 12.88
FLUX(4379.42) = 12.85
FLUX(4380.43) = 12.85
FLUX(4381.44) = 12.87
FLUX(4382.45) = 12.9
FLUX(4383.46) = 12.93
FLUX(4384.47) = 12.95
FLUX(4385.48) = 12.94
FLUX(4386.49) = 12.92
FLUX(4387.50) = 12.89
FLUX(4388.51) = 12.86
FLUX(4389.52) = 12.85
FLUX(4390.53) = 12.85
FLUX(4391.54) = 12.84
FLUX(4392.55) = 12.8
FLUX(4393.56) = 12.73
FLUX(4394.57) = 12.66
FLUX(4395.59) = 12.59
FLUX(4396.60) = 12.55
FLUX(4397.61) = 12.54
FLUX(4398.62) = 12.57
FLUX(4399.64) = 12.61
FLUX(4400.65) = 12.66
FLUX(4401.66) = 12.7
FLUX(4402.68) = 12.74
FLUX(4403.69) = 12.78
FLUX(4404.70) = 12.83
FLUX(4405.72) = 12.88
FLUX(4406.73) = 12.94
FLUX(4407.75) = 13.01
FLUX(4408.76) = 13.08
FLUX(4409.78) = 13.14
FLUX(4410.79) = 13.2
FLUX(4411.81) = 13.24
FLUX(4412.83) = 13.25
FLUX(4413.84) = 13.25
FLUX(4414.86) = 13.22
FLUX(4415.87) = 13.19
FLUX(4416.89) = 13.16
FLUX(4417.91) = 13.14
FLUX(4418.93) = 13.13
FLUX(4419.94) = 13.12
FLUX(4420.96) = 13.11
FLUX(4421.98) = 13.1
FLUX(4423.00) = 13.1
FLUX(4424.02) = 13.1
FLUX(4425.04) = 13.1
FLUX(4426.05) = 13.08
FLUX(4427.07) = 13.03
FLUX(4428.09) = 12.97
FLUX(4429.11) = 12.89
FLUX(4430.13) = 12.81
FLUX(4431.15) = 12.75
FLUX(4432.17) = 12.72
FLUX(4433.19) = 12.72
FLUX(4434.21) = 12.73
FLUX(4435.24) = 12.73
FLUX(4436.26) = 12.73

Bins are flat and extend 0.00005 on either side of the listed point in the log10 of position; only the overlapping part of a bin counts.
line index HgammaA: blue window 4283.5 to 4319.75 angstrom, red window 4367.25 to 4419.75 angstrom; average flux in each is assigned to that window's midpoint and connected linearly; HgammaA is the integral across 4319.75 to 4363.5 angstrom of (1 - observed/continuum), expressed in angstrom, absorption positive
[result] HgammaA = 3.7 angstrom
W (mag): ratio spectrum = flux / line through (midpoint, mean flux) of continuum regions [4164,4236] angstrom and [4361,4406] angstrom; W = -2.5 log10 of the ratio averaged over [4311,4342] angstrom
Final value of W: 0.071 mag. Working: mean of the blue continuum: 13.5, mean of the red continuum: 12.8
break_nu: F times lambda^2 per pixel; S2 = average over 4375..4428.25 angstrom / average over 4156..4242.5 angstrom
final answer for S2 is 1.1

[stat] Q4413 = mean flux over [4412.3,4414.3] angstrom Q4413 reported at 13.3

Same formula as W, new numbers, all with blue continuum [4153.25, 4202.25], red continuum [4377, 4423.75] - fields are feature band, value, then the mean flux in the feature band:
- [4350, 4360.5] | 0.054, 12.4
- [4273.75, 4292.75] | 0.024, 13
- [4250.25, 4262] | 0.039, 12.9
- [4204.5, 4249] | 0.015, 13.3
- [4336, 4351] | 0.266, 10.3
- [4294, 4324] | 0.017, 13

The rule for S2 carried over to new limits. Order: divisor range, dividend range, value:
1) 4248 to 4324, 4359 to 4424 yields 1.04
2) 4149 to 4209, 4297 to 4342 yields 0.98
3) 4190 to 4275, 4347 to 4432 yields 1.04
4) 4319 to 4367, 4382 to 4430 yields 1.12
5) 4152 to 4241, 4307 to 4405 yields 0.99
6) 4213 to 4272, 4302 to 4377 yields 0.98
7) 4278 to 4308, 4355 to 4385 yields 1.02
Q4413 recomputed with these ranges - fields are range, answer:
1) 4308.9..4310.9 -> 12.7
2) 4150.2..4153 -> 13.8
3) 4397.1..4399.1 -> 12.6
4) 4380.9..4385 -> 12.9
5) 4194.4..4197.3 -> 13.4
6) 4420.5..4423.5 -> 13.1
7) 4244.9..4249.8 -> 13.1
